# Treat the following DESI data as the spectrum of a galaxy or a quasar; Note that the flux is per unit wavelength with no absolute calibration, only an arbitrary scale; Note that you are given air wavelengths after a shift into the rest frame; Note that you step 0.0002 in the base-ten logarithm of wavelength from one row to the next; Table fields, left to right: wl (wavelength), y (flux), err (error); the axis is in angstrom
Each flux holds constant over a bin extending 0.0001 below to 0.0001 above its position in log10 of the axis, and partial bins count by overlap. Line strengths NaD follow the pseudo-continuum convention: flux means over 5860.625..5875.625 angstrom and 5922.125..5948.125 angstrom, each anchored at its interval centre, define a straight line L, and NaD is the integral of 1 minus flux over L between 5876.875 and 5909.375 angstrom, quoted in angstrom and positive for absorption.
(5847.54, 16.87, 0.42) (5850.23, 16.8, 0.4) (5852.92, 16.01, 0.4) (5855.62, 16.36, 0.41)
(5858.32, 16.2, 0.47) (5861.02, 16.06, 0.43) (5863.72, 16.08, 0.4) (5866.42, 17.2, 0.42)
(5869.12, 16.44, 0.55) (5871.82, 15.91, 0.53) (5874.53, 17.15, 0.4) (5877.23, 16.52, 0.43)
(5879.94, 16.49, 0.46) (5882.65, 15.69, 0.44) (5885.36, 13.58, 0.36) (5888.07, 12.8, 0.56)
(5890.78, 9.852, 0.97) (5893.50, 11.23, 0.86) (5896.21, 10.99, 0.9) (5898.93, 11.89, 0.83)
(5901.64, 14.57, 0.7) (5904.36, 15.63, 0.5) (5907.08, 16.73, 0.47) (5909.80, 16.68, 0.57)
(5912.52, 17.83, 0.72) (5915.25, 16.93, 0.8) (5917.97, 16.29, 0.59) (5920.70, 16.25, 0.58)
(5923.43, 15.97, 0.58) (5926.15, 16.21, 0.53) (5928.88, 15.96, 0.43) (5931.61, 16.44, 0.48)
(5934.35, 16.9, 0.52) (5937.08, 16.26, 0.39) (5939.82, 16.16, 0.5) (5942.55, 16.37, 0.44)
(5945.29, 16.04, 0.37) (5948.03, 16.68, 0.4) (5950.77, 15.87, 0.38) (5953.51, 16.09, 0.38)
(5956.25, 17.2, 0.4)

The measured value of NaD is 5.1 angstrom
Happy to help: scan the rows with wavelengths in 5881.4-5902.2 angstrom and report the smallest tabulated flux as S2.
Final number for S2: 9.852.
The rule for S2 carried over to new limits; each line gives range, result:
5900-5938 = 14.57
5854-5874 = 15.91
